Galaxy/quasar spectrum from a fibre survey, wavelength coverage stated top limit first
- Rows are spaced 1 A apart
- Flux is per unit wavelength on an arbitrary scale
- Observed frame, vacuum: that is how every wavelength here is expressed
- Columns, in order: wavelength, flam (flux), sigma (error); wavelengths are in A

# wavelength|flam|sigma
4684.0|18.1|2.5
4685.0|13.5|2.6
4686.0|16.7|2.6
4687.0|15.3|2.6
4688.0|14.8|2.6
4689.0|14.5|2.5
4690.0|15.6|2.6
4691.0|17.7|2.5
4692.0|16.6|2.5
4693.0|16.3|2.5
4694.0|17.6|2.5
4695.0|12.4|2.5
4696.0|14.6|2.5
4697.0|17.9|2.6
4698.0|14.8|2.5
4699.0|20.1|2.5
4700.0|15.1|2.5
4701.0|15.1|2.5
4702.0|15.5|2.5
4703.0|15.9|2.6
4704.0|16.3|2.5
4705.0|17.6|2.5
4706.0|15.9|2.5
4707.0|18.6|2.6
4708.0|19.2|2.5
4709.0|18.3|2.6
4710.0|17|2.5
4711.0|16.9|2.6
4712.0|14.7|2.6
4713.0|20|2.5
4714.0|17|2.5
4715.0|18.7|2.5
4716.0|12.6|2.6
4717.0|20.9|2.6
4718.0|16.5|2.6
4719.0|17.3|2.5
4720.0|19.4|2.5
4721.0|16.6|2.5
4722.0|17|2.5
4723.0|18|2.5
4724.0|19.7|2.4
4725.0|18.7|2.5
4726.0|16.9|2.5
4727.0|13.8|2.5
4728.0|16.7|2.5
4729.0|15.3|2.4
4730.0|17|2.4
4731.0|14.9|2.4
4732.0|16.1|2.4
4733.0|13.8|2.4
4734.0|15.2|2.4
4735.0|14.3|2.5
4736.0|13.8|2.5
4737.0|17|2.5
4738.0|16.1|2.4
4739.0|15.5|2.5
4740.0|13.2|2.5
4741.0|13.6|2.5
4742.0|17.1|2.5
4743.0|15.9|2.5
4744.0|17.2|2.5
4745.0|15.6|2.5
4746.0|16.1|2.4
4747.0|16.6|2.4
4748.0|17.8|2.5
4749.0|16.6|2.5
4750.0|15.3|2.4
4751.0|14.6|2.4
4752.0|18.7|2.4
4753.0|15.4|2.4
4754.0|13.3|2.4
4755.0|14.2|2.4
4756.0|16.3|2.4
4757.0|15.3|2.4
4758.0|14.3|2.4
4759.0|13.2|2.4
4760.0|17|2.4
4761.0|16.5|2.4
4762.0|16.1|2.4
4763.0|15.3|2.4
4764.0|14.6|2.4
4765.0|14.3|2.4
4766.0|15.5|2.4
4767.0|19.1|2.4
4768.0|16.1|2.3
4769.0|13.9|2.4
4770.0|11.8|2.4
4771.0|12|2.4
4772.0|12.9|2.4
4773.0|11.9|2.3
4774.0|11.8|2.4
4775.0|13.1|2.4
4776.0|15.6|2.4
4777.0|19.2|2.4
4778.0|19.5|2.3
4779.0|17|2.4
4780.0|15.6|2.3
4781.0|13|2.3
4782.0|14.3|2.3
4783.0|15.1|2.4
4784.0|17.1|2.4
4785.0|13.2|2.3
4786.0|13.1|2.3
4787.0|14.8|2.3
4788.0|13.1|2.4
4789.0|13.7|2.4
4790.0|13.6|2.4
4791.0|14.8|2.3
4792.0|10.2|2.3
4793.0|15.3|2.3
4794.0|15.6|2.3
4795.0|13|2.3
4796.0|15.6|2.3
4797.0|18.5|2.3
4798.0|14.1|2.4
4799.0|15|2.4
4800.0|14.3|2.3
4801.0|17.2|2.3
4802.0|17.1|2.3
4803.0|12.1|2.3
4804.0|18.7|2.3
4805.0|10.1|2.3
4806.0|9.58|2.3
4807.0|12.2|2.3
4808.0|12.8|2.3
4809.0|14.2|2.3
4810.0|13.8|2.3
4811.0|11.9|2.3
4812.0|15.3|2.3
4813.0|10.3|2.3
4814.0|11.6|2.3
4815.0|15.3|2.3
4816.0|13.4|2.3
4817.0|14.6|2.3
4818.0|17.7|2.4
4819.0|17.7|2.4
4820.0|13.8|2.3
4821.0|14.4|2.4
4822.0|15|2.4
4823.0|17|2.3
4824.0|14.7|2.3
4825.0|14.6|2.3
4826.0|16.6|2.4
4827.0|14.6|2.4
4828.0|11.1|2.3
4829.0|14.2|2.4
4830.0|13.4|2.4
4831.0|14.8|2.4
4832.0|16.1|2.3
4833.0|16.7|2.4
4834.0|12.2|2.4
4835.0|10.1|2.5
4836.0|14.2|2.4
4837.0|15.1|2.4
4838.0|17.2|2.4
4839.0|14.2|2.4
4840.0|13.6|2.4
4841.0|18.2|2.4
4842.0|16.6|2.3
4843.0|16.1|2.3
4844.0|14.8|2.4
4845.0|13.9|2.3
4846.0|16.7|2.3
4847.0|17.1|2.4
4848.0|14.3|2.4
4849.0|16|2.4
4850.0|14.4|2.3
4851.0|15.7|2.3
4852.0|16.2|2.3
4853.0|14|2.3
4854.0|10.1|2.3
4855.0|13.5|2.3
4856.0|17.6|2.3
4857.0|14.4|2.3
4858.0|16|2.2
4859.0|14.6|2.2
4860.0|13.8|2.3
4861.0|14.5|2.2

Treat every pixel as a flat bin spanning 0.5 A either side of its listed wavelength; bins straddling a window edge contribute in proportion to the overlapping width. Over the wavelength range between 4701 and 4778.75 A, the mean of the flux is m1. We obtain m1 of 16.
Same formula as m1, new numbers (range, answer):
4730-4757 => 15.6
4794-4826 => 14.4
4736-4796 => 15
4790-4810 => 14.2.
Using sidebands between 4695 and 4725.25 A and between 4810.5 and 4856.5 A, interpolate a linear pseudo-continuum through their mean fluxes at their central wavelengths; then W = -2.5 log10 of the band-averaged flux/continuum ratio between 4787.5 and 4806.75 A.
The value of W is 0.08 mag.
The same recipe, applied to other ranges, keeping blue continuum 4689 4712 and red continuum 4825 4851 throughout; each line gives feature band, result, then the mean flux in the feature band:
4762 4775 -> 0.115 mag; 14.1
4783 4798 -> 0.076 mag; 14.4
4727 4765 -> 0.032 mag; 15.5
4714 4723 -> -0.071 mag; 17.4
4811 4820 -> 0.063 mag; 14.3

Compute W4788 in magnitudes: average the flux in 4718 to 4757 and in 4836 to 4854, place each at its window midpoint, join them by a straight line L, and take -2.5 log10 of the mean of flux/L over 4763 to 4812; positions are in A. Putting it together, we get 0.10 mag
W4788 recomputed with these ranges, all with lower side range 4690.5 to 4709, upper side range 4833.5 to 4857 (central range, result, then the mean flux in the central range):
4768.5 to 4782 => 0.09 mag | 14.4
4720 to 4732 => -0.04 mag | 16.9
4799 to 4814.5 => 0.14 mag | 13.5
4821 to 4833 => 0.02 mag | 14.8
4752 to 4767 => 0.04 mag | 15.3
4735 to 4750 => 0.02 mag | 15.8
